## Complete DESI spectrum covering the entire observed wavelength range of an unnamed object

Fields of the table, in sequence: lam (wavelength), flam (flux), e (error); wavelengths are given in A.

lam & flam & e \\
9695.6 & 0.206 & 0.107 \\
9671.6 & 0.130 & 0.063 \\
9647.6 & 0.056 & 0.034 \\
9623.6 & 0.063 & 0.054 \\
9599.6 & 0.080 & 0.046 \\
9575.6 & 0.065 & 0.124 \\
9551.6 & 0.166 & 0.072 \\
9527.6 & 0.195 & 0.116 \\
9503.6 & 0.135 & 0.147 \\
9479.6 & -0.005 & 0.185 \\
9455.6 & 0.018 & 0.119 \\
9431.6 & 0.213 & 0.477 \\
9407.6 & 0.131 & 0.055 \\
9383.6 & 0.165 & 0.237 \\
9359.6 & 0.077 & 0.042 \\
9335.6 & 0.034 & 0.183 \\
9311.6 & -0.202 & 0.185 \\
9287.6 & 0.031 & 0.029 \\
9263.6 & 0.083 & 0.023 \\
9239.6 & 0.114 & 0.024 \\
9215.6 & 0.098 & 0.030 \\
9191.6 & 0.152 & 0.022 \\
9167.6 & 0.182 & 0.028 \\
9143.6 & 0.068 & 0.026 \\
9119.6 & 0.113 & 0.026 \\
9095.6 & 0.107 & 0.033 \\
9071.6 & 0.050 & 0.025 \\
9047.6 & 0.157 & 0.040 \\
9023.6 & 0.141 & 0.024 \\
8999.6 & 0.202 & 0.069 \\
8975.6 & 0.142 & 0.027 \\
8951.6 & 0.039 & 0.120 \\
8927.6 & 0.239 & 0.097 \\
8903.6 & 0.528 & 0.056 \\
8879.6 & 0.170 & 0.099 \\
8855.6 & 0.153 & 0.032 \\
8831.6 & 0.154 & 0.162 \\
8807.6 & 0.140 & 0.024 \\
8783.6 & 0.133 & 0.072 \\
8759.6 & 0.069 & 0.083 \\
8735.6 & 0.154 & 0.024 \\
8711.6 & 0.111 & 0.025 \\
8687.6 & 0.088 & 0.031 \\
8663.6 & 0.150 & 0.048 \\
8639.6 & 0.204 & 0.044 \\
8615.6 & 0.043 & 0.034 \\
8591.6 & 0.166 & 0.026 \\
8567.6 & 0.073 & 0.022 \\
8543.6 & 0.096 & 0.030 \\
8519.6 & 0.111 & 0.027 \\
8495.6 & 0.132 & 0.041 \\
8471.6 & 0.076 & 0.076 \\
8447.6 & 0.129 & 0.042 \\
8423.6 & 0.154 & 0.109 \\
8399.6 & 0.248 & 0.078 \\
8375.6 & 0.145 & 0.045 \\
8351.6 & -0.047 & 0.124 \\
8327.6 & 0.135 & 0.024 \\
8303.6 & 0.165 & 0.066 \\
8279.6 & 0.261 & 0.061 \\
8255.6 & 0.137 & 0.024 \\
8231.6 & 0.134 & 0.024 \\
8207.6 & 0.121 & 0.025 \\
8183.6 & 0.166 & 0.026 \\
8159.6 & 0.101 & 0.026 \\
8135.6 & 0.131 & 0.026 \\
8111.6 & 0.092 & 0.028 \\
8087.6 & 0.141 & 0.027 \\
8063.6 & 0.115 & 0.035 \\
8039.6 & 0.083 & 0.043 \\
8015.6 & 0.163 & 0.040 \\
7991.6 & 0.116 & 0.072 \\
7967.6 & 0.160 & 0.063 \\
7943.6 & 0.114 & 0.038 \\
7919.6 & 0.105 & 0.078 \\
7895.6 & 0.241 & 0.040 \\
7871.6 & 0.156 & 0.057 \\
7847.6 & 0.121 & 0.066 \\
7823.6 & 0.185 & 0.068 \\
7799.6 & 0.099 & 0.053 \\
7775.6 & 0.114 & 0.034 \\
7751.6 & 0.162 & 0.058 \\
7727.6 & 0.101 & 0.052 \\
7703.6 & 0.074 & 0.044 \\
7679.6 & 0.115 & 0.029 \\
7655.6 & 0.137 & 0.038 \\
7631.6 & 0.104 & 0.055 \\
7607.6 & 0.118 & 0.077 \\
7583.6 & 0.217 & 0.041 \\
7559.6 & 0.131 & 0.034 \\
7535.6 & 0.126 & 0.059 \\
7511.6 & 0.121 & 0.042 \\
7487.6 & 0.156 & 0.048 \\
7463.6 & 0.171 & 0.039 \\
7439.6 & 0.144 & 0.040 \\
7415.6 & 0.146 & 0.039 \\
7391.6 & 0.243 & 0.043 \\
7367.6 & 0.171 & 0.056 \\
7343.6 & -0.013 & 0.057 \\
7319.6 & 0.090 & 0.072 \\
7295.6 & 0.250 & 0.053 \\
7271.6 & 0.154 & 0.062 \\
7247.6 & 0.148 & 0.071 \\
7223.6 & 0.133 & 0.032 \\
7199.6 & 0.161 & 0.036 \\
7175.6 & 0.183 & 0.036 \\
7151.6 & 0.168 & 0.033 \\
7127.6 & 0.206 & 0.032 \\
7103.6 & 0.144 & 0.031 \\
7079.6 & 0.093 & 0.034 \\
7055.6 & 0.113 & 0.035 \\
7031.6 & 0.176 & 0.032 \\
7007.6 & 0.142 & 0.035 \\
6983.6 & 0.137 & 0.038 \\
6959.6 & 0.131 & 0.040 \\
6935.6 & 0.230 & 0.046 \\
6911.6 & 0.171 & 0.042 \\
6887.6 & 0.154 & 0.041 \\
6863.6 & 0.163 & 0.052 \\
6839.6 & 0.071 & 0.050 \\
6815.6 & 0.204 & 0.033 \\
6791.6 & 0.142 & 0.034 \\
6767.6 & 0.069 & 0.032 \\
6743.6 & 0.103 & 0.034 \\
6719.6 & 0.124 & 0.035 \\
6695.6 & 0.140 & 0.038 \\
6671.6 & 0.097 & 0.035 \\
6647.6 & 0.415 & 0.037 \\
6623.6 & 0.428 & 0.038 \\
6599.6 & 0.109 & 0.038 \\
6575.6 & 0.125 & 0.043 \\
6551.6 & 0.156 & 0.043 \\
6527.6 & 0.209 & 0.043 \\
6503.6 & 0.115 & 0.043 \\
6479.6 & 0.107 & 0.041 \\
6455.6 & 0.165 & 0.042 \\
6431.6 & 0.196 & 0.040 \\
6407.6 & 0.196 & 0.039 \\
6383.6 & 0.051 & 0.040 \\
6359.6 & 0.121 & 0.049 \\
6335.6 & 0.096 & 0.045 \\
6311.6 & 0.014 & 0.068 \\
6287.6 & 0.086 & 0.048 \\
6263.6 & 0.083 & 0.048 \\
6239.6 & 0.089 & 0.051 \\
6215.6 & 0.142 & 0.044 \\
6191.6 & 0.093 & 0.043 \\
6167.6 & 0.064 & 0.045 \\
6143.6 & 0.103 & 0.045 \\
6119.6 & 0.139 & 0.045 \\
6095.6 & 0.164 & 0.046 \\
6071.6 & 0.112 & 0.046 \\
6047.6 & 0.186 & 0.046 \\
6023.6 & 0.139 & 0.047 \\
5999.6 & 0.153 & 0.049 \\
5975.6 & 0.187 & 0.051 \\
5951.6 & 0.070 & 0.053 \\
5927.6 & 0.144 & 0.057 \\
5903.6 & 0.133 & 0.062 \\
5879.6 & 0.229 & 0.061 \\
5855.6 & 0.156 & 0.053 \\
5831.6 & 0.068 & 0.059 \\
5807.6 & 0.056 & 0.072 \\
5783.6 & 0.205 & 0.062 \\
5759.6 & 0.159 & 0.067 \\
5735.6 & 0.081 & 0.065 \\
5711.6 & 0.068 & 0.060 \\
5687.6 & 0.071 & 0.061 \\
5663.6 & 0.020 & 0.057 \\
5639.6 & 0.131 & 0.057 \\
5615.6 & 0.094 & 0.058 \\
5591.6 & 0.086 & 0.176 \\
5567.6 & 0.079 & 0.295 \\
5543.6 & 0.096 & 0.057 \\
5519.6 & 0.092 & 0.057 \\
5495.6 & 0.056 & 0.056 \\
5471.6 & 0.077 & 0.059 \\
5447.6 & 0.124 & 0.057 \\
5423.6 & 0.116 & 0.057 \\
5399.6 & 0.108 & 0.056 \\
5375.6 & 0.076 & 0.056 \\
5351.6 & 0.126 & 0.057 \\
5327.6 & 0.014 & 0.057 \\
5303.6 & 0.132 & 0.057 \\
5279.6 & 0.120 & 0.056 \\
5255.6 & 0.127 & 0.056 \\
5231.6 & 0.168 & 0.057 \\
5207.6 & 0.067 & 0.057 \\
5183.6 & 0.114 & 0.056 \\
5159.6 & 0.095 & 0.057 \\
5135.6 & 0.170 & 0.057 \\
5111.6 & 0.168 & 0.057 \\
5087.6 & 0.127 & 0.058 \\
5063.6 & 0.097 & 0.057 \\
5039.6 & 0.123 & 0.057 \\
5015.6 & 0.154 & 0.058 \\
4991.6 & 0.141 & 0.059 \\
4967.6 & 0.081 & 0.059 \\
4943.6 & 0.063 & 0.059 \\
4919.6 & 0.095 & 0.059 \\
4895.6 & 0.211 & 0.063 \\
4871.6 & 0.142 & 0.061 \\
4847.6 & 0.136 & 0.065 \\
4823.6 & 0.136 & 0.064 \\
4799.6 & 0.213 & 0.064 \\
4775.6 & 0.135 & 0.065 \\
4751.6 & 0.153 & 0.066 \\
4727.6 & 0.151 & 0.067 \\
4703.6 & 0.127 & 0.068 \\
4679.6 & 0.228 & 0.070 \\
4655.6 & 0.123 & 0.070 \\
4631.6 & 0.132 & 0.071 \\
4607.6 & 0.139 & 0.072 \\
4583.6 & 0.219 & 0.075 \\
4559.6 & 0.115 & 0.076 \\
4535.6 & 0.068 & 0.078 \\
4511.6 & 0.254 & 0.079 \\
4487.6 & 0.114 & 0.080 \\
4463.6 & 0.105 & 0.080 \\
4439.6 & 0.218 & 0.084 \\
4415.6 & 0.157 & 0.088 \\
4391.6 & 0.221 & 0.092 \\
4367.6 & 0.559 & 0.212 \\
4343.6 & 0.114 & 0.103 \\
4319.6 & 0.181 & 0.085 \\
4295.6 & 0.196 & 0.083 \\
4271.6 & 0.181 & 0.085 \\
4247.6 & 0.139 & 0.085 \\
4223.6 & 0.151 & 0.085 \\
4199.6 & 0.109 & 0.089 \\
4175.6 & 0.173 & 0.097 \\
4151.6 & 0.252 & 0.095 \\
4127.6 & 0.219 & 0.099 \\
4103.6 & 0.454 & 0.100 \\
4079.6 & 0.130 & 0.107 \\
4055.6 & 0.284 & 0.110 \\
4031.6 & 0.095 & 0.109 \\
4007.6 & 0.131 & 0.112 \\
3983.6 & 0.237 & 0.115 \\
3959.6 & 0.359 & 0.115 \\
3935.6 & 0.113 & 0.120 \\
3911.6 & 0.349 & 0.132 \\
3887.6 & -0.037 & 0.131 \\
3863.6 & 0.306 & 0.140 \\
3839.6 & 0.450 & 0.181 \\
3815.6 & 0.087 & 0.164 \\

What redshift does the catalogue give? 0.78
